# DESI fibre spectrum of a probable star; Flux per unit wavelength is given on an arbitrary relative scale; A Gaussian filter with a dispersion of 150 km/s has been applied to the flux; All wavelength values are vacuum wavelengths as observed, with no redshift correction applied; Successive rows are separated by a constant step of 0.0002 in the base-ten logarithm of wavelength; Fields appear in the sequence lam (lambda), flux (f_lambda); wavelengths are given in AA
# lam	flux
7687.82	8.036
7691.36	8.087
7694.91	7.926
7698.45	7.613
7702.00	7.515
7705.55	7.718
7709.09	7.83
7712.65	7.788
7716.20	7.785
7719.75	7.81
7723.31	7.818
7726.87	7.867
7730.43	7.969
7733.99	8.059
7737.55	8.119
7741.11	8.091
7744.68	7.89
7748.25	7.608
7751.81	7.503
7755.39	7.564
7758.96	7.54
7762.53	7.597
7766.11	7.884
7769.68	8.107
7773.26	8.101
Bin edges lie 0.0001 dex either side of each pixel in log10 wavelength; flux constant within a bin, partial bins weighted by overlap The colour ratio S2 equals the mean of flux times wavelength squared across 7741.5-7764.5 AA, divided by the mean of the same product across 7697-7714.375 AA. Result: 1.0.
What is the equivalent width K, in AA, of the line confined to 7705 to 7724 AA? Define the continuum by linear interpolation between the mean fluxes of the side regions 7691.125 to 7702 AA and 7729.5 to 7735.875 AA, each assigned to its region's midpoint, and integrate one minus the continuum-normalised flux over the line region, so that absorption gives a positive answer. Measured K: 0.3 AA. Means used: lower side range 7.78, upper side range 8.03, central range 7.8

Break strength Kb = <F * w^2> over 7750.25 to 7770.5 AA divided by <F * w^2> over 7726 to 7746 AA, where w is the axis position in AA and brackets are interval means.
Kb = 0.97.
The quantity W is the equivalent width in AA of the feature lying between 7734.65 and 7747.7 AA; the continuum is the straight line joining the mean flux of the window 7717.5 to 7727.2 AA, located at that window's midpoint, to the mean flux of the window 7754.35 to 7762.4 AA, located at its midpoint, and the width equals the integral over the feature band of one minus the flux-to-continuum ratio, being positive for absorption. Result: -0.52 AA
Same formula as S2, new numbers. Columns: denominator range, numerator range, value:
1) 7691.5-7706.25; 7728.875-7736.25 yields 1.05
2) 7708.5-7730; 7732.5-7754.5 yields 1.01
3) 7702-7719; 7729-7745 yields 1.04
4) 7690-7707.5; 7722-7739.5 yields 1.04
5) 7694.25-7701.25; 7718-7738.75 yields 1.04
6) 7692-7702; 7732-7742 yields 1.05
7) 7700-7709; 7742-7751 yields 1.02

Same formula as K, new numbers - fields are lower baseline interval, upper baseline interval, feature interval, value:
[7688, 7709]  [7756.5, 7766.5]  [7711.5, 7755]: -0.8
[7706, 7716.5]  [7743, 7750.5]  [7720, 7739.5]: -0.5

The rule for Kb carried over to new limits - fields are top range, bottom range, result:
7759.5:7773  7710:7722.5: 1.02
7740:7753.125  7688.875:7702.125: 1.01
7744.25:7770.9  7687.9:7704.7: 1.00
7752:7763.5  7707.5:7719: 0.98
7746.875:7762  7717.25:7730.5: 0.97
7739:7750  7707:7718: 1.02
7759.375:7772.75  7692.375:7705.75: 1.04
